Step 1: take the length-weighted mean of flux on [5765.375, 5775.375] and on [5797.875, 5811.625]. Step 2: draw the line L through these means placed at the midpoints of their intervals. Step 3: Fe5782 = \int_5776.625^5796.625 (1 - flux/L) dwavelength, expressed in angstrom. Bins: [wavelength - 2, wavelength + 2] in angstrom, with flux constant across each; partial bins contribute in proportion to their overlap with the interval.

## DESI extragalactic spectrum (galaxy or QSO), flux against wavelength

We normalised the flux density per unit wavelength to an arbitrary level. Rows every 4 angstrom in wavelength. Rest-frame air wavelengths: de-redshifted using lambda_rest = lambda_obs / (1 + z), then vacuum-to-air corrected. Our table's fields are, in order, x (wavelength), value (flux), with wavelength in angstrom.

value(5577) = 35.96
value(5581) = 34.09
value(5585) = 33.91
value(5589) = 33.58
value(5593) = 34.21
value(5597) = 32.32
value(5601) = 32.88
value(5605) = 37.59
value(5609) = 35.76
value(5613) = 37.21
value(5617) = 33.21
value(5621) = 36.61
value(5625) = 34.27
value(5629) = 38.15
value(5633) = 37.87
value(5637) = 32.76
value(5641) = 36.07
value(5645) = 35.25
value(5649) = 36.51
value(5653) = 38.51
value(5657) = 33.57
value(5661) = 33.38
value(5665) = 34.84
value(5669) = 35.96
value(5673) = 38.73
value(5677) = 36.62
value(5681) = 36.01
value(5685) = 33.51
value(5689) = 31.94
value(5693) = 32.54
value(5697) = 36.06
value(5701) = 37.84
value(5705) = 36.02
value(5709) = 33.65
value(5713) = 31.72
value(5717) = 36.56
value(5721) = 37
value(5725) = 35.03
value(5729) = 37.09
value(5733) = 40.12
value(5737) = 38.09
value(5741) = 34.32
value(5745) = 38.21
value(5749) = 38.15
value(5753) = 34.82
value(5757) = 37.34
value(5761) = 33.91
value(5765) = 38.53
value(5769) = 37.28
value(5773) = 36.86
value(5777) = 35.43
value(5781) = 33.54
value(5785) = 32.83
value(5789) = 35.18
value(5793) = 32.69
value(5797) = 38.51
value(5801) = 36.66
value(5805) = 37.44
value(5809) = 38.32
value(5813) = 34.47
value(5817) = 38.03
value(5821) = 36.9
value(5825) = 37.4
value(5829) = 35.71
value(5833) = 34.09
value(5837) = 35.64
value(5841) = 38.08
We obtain 1.7 angstrom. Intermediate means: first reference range 37.2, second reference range 37.4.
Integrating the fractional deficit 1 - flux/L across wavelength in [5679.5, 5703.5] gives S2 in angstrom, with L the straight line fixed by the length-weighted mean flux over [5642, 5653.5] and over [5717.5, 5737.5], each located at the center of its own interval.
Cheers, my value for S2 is 1.50 angstrom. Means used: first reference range 36.5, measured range 34.7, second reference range 37.4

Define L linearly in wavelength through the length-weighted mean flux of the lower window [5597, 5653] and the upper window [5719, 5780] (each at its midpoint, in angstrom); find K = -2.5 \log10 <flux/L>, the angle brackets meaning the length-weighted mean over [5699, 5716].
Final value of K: 0.05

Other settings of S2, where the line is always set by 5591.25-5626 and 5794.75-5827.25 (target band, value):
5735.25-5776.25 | -0.17 angstrom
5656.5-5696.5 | 0.97 angstrom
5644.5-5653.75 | -0.36 angstrom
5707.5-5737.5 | 0.07 angstrom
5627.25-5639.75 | -0.36 angstrom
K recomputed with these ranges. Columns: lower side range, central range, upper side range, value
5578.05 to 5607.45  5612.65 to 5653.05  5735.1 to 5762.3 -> -0.03 mag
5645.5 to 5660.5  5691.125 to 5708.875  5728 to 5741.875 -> 0.04 mag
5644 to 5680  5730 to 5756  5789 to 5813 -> -0.03 mag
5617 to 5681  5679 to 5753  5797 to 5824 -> 0.02 mag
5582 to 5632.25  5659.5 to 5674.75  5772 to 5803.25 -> -0.02 mag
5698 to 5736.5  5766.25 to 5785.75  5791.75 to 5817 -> 0.03 mag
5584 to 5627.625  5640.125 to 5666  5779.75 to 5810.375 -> -0.01 mag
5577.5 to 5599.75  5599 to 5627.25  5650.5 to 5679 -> -0.03 mag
